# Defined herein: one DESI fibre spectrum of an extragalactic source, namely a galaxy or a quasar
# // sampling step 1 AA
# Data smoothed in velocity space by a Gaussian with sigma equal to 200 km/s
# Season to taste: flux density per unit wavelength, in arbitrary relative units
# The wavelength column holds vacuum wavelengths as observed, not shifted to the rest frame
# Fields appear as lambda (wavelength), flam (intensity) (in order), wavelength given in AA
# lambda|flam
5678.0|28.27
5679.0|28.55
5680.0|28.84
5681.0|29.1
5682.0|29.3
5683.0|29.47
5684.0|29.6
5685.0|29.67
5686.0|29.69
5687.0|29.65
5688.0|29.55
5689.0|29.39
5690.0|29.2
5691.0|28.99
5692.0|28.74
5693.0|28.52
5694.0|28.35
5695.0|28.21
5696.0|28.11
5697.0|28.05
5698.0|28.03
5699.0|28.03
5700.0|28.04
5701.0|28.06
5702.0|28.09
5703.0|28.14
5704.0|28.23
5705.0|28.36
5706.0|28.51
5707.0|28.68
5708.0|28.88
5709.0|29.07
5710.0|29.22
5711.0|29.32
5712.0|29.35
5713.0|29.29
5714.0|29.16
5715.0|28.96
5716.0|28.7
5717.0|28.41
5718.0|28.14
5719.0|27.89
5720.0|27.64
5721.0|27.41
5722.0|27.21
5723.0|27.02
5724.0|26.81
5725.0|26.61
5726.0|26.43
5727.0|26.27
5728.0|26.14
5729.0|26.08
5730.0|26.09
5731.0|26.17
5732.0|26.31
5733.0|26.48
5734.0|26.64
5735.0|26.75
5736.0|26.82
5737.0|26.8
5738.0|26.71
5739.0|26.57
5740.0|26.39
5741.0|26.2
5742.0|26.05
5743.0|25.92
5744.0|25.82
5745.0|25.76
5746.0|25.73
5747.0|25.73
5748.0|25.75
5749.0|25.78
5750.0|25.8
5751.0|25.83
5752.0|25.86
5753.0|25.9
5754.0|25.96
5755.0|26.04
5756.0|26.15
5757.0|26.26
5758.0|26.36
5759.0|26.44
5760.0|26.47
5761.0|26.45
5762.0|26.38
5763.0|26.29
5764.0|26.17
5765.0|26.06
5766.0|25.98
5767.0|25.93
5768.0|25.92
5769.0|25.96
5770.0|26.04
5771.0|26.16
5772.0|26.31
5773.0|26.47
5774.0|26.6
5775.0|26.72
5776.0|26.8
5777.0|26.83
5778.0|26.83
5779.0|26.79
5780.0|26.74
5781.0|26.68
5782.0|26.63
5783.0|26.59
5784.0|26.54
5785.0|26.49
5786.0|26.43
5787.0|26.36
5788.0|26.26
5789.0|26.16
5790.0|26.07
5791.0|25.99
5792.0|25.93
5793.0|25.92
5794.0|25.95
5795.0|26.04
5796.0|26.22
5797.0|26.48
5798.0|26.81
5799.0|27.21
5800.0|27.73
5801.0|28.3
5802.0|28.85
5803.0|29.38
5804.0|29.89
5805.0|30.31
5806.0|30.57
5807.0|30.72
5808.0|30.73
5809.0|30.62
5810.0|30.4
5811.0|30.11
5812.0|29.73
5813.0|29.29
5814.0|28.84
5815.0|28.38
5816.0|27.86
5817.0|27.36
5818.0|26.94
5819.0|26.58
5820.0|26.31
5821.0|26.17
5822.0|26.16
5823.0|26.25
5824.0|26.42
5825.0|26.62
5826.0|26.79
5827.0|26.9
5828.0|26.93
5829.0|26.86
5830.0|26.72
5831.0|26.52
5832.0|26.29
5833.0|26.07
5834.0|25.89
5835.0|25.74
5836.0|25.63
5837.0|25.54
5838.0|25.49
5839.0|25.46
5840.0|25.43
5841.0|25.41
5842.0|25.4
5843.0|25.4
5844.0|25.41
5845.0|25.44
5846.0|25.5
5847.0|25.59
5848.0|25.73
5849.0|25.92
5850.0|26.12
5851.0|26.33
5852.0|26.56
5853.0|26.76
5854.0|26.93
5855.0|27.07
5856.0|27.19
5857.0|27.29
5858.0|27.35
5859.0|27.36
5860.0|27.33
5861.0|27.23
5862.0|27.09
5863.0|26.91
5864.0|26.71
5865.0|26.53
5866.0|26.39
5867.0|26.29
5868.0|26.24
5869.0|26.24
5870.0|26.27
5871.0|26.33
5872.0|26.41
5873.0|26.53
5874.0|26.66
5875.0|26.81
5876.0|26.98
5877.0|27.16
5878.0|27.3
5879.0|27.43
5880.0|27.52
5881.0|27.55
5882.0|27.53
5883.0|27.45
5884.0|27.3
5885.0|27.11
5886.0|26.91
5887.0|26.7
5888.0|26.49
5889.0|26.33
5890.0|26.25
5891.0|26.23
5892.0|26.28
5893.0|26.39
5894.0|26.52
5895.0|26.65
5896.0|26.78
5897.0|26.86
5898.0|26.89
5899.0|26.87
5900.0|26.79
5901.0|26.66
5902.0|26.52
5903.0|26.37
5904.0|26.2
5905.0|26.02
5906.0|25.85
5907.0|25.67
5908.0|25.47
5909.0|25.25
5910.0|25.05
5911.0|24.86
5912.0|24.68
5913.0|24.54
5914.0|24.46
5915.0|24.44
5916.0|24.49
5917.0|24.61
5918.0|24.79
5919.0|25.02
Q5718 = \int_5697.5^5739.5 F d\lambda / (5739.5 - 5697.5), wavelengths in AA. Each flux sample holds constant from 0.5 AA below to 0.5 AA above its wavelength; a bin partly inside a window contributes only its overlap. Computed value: 27.7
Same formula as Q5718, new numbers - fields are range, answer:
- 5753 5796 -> 26.3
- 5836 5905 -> 26.5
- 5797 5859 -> 27.2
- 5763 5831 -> 27.2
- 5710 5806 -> 26.8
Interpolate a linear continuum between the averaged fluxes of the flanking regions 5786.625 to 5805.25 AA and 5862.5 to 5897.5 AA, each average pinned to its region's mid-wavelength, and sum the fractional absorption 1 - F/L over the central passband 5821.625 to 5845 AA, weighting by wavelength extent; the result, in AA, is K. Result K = 0.8 AA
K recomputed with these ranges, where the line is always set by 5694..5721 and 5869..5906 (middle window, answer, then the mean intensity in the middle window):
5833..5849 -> 0.9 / 25.6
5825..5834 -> 0.2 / 26.6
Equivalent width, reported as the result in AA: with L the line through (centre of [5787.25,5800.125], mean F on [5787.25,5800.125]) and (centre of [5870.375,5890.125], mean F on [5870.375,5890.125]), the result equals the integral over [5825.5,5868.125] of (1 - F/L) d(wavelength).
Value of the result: 0.6 AA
